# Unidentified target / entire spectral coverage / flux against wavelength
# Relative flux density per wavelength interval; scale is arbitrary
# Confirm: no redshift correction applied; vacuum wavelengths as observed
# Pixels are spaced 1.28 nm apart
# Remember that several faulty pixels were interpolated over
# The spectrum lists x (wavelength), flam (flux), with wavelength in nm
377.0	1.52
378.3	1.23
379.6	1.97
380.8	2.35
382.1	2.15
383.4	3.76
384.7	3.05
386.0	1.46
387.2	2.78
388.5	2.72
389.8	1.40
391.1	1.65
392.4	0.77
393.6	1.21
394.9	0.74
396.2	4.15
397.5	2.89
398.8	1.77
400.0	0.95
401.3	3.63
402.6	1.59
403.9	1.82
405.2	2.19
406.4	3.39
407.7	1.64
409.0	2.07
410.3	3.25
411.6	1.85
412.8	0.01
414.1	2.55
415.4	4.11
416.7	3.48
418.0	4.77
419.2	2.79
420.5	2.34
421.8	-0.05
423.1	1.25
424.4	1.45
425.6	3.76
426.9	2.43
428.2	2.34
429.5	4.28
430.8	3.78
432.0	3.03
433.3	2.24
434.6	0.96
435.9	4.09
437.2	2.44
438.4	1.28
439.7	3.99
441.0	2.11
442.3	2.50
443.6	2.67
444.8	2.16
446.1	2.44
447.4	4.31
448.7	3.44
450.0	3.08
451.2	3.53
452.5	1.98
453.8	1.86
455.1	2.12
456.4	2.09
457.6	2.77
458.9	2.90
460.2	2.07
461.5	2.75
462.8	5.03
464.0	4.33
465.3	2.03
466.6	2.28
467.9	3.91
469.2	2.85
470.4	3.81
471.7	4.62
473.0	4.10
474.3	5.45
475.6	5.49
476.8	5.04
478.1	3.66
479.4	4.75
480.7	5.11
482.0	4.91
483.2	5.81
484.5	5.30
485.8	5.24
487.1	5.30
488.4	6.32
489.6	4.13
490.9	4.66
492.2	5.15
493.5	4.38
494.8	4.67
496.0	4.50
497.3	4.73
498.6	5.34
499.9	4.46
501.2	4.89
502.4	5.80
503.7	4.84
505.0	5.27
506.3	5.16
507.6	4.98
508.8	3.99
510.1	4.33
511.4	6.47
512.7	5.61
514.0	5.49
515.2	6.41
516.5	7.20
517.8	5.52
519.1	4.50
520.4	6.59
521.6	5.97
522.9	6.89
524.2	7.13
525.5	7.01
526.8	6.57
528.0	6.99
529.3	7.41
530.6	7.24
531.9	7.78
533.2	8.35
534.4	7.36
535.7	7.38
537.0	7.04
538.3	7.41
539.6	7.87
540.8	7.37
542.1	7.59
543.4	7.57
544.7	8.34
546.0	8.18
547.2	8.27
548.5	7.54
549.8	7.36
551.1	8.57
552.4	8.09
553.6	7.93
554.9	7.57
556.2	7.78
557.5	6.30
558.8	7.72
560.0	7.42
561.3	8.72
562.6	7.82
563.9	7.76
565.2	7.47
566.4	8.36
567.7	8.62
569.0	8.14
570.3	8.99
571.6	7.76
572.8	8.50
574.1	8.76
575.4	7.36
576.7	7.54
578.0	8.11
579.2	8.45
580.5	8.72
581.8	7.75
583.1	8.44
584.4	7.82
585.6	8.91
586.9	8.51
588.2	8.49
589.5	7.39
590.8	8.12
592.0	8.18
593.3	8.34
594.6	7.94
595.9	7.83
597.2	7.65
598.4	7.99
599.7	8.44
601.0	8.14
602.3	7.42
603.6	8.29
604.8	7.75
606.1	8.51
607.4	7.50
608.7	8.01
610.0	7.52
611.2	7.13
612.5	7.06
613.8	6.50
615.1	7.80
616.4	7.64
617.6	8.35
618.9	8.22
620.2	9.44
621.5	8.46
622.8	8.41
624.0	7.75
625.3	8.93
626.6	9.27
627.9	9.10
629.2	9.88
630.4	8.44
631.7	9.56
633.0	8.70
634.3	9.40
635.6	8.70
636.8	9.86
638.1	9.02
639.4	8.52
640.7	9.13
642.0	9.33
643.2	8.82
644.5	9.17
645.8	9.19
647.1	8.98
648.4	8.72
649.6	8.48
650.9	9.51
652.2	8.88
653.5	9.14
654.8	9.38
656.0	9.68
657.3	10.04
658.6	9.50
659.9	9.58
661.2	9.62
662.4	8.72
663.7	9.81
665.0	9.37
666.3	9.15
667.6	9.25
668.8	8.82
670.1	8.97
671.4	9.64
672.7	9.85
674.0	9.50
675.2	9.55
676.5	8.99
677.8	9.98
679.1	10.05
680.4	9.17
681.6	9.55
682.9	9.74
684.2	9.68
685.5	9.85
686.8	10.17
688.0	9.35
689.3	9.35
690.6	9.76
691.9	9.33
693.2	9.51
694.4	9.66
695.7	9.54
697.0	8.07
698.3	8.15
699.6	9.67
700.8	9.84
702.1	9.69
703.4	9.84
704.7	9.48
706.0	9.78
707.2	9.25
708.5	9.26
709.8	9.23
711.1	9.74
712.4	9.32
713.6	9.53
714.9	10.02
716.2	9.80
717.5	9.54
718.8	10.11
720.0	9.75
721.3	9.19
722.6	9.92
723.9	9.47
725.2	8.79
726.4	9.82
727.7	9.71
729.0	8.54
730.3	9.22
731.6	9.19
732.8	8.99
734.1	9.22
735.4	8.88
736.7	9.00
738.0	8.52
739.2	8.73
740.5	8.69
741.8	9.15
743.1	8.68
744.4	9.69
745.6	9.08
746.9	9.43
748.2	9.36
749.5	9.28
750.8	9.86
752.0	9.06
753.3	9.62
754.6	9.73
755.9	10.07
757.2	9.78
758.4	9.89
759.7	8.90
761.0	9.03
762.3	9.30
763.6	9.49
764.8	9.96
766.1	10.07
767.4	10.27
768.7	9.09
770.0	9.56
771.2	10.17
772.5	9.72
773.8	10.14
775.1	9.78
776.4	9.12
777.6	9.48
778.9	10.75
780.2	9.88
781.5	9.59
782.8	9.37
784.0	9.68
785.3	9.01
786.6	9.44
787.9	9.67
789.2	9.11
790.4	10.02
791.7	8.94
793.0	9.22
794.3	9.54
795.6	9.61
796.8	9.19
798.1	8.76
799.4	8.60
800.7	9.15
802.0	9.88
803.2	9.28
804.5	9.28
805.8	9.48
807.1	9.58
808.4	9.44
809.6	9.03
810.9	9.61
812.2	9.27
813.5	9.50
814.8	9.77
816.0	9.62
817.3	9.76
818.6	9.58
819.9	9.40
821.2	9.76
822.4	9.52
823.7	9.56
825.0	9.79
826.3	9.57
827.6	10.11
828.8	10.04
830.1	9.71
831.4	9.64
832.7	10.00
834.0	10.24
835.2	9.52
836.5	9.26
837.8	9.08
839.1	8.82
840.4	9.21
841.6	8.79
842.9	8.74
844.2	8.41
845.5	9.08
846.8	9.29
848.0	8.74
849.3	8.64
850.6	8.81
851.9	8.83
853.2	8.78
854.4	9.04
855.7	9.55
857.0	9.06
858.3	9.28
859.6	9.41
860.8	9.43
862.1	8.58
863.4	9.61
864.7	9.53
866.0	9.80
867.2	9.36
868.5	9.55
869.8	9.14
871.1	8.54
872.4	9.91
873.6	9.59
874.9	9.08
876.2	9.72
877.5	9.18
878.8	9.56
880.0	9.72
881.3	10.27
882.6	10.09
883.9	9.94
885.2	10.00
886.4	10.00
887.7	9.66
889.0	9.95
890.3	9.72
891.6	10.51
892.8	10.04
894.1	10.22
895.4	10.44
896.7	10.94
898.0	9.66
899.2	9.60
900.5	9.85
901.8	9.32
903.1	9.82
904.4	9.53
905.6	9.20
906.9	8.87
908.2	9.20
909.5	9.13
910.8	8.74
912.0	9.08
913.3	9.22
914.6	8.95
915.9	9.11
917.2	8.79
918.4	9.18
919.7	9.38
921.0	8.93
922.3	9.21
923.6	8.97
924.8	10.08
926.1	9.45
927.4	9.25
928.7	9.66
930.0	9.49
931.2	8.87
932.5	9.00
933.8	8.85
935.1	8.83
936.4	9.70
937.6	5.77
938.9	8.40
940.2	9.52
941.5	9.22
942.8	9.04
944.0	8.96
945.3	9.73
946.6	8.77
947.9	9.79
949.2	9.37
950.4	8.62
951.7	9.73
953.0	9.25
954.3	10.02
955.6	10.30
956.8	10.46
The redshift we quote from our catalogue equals 0.183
